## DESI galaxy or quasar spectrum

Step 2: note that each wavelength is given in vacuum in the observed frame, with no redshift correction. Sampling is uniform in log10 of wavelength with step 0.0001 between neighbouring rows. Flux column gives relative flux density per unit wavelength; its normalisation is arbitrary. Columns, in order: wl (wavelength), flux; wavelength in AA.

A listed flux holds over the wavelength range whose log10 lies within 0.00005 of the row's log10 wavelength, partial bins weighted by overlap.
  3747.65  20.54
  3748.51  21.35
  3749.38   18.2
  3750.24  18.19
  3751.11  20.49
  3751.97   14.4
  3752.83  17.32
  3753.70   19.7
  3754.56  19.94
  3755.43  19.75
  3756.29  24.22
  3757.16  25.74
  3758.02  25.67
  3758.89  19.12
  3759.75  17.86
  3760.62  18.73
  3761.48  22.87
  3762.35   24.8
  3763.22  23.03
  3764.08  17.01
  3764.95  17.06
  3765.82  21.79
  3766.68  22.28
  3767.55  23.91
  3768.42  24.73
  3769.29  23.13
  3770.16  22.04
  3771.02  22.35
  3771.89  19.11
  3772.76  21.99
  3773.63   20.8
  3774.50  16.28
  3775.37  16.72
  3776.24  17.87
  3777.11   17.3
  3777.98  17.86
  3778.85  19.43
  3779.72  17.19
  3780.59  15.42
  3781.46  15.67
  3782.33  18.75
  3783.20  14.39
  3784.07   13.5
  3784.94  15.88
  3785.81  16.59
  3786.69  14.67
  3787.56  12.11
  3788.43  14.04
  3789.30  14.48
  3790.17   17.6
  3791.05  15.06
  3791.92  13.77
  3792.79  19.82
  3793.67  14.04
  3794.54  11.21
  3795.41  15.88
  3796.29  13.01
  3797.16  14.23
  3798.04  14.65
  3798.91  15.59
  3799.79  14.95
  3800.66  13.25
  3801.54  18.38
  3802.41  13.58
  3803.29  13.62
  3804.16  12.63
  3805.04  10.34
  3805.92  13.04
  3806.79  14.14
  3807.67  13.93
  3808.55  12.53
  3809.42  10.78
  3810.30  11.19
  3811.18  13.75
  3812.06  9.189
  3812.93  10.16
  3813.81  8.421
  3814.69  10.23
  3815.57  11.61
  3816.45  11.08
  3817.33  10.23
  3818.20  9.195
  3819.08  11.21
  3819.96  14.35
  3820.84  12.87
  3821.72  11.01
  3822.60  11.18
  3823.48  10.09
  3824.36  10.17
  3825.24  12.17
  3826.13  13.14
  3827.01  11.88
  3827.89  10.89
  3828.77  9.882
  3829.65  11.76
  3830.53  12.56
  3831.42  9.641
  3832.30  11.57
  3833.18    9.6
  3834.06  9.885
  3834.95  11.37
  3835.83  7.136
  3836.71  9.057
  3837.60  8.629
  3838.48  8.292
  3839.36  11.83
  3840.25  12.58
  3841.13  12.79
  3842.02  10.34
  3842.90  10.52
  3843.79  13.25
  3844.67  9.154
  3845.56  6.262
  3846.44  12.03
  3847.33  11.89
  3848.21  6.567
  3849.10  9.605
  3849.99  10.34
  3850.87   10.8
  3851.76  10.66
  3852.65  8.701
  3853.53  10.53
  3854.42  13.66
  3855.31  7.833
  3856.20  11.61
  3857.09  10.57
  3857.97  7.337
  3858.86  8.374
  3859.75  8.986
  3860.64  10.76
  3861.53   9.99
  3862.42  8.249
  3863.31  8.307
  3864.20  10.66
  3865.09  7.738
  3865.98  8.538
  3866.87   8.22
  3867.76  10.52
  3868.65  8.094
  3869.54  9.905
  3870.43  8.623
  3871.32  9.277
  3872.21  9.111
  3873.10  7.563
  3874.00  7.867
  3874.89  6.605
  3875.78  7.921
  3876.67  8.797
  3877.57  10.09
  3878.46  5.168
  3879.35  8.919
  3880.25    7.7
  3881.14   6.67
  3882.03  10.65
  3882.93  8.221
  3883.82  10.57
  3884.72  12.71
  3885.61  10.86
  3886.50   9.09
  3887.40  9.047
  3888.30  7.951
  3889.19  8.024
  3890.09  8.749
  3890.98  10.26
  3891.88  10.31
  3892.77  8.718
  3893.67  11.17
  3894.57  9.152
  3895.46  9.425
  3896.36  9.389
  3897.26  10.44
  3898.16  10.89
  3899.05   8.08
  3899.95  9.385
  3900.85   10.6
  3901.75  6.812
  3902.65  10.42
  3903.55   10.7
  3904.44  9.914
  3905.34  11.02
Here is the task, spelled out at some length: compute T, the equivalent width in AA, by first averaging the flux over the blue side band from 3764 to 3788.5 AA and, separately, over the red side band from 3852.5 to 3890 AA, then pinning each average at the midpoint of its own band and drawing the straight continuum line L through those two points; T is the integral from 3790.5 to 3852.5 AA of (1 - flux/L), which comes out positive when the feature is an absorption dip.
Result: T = 9.8 AA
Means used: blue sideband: 18.3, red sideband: 9.05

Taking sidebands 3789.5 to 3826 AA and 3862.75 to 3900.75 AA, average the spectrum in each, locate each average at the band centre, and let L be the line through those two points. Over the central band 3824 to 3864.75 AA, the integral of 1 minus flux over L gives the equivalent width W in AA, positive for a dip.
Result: 2.6 AA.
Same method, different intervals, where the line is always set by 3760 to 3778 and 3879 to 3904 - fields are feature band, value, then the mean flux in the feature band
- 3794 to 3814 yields 5.1 AA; 13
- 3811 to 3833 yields 6.5 AA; 11.1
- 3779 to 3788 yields 1.7 AA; 15.5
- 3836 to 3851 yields 4.0 AA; 10.2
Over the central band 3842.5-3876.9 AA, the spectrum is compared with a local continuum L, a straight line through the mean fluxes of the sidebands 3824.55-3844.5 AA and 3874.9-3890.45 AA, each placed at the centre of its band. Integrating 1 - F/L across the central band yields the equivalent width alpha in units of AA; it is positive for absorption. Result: 1.5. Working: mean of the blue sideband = 10.8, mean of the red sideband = 8.83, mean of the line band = 9.37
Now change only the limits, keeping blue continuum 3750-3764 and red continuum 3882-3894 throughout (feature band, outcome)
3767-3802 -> 2.86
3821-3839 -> 4.99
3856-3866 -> 2.28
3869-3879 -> 2.40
